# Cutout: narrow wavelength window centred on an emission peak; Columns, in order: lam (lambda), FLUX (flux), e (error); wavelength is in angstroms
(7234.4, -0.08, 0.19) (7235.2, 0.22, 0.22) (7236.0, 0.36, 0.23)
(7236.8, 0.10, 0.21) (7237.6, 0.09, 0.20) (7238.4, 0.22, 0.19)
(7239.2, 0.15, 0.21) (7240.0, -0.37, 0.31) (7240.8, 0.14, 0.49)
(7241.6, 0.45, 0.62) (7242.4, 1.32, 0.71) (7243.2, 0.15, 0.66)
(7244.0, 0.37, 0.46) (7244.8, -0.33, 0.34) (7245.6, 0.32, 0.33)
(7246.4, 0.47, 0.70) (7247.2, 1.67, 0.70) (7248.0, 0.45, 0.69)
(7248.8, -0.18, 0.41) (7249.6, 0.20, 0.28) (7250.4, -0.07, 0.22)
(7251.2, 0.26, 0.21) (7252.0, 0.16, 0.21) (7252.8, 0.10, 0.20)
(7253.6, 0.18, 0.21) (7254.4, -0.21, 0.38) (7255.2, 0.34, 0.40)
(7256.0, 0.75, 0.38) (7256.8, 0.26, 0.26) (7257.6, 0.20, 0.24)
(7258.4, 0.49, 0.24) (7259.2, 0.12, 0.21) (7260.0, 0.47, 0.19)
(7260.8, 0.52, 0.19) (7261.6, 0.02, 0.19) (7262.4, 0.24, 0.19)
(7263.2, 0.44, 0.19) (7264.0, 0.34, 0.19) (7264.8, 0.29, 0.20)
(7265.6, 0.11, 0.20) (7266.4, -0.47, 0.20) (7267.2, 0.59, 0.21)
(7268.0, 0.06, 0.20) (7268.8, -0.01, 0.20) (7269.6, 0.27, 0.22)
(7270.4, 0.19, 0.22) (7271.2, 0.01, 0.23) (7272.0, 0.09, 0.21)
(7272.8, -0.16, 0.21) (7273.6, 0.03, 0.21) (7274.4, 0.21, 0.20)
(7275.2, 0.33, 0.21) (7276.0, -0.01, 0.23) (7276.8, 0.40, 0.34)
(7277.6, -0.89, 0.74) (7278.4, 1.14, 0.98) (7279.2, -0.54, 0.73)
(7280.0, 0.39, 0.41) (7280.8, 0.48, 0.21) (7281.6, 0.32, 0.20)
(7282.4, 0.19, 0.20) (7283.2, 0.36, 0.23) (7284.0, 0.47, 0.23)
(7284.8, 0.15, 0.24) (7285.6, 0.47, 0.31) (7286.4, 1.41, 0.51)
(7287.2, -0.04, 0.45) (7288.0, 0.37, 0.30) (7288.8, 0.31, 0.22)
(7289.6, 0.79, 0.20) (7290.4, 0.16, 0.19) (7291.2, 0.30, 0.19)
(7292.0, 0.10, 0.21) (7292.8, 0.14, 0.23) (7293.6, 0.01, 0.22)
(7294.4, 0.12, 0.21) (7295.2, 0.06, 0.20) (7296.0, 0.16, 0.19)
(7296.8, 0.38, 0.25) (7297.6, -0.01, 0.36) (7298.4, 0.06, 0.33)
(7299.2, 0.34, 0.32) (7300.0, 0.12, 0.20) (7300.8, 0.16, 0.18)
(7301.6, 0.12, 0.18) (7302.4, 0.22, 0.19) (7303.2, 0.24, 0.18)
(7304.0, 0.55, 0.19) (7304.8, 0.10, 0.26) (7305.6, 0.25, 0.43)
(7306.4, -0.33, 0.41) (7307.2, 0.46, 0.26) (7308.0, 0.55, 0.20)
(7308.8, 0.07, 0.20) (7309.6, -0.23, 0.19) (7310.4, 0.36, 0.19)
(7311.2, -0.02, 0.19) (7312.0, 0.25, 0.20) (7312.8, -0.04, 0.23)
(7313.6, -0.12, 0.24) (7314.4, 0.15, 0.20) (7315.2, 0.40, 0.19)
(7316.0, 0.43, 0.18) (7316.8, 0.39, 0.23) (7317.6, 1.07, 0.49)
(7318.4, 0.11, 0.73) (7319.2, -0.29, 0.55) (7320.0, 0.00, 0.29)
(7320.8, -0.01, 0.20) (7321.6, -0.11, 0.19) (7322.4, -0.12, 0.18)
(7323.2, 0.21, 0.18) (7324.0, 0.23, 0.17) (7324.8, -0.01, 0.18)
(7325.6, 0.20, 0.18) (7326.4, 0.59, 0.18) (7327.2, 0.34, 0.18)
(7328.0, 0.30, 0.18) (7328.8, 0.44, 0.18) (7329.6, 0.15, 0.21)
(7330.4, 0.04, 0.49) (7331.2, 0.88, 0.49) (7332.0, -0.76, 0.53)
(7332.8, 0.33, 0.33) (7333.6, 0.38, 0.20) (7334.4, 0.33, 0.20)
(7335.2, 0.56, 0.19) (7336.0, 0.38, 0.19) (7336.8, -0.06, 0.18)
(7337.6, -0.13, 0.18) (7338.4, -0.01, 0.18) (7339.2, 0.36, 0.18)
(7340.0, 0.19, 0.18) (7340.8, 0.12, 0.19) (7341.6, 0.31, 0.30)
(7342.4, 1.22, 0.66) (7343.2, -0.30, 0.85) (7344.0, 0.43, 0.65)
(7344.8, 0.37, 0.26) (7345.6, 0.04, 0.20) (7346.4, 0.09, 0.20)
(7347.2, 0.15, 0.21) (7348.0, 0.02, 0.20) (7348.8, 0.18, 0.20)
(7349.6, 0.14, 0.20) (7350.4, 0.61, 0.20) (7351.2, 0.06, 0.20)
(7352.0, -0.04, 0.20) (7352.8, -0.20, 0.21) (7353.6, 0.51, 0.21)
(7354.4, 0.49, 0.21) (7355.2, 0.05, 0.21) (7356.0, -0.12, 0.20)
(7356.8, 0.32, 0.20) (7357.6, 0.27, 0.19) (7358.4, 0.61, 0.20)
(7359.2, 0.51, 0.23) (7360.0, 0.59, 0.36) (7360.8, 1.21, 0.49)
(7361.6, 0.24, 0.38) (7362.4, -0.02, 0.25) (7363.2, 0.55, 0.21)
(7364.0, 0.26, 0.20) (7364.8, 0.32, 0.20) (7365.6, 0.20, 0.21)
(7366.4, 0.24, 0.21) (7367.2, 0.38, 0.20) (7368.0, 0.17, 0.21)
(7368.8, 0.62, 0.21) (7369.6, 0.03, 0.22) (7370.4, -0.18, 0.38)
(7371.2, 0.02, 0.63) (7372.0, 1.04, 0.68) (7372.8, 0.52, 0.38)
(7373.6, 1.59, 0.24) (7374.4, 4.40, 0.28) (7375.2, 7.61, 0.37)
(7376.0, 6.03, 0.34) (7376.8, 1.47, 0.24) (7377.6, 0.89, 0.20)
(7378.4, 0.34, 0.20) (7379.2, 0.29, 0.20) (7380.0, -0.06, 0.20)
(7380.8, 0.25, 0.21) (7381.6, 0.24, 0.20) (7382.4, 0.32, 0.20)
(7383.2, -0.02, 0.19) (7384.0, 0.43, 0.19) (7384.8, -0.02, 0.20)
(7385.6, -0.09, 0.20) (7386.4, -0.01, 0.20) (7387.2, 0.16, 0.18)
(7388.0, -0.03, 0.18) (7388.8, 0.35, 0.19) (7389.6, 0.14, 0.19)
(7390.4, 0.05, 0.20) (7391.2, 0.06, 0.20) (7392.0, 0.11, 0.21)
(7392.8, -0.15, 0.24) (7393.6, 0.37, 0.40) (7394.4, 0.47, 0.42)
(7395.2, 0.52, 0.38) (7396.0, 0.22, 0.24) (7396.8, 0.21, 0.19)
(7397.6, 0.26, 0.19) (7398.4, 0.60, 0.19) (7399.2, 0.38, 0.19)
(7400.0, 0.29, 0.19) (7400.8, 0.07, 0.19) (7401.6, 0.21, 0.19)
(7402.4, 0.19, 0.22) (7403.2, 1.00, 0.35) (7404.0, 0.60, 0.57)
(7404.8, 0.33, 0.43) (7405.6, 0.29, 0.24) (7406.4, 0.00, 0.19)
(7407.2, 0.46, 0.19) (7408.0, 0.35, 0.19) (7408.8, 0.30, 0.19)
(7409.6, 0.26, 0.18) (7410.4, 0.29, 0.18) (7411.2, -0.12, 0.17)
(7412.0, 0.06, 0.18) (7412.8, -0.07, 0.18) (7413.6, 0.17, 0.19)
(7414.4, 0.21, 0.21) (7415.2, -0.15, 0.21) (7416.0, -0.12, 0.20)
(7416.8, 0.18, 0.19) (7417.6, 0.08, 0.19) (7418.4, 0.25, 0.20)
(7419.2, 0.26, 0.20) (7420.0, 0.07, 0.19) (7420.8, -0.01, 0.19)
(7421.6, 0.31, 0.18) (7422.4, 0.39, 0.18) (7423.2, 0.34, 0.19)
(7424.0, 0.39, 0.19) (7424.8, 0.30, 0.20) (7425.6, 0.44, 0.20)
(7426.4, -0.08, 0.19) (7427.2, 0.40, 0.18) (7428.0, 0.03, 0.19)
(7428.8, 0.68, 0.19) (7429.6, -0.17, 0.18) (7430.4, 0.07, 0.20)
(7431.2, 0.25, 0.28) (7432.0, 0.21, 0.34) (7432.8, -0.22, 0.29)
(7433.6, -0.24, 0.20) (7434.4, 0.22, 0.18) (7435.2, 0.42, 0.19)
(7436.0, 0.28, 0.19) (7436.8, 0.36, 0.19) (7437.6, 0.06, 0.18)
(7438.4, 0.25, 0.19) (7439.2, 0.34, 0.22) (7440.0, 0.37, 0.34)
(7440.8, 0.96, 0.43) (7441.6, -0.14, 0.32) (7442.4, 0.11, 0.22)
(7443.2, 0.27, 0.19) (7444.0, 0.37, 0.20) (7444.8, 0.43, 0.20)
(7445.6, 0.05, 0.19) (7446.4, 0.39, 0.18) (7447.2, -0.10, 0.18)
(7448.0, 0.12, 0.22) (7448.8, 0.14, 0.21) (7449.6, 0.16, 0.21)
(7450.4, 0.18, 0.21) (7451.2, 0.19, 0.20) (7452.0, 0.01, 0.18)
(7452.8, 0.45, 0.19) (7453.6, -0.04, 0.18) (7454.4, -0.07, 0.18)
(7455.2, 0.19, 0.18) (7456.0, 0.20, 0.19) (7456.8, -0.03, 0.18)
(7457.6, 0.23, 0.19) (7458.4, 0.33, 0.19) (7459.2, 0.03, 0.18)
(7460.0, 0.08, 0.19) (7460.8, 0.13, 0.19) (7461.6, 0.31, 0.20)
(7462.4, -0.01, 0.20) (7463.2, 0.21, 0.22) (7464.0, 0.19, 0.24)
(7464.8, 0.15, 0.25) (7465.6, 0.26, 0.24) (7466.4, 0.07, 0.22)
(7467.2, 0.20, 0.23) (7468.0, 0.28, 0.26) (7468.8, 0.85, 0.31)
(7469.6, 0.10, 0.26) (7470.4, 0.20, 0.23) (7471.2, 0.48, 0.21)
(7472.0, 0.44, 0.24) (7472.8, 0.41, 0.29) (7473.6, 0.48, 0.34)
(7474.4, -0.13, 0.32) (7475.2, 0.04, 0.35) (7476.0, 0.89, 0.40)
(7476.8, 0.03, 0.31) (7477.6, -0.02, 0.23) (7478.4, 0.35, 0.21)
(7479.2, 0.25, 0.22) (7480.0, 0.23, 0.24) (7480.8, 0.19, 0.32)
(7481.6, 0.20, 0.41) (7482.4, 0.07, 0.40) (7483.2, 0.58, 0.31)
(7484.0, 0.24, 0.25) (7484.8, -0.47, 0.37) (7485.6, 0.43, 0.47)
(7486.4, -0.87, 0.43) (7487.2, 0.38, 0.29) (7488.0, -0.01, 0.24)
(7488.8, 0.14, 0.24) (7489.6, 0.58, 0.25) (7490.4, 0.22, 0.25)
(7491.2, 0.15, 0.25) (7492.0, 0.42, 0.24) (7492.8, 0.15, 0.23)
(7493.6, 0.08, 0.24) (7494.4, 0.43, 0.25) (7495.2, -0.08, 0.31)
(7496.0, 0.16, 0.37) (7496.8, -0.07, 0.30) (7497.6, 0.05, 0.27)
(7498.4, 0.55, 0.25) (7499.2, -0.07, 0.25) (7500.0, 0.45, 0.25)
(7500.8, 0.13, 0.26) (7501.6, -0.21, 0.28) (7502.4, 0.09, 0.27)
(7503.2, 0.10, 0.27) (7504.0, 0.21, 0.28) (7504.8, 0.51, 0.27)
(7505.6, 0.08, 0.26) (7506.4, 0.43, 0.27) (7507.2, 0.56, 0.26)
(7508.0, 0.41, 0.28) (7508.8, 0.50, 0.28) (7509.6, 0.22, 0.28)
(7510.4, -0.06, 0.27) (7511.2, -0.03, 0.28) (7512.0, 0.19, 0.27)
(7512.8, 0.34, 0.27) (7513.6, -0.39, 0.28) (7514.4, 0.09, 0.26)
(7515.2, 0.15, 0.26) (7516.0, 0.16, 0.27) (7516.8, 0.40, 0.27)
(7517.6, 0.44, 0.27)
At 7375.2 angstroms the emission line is H-alpha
